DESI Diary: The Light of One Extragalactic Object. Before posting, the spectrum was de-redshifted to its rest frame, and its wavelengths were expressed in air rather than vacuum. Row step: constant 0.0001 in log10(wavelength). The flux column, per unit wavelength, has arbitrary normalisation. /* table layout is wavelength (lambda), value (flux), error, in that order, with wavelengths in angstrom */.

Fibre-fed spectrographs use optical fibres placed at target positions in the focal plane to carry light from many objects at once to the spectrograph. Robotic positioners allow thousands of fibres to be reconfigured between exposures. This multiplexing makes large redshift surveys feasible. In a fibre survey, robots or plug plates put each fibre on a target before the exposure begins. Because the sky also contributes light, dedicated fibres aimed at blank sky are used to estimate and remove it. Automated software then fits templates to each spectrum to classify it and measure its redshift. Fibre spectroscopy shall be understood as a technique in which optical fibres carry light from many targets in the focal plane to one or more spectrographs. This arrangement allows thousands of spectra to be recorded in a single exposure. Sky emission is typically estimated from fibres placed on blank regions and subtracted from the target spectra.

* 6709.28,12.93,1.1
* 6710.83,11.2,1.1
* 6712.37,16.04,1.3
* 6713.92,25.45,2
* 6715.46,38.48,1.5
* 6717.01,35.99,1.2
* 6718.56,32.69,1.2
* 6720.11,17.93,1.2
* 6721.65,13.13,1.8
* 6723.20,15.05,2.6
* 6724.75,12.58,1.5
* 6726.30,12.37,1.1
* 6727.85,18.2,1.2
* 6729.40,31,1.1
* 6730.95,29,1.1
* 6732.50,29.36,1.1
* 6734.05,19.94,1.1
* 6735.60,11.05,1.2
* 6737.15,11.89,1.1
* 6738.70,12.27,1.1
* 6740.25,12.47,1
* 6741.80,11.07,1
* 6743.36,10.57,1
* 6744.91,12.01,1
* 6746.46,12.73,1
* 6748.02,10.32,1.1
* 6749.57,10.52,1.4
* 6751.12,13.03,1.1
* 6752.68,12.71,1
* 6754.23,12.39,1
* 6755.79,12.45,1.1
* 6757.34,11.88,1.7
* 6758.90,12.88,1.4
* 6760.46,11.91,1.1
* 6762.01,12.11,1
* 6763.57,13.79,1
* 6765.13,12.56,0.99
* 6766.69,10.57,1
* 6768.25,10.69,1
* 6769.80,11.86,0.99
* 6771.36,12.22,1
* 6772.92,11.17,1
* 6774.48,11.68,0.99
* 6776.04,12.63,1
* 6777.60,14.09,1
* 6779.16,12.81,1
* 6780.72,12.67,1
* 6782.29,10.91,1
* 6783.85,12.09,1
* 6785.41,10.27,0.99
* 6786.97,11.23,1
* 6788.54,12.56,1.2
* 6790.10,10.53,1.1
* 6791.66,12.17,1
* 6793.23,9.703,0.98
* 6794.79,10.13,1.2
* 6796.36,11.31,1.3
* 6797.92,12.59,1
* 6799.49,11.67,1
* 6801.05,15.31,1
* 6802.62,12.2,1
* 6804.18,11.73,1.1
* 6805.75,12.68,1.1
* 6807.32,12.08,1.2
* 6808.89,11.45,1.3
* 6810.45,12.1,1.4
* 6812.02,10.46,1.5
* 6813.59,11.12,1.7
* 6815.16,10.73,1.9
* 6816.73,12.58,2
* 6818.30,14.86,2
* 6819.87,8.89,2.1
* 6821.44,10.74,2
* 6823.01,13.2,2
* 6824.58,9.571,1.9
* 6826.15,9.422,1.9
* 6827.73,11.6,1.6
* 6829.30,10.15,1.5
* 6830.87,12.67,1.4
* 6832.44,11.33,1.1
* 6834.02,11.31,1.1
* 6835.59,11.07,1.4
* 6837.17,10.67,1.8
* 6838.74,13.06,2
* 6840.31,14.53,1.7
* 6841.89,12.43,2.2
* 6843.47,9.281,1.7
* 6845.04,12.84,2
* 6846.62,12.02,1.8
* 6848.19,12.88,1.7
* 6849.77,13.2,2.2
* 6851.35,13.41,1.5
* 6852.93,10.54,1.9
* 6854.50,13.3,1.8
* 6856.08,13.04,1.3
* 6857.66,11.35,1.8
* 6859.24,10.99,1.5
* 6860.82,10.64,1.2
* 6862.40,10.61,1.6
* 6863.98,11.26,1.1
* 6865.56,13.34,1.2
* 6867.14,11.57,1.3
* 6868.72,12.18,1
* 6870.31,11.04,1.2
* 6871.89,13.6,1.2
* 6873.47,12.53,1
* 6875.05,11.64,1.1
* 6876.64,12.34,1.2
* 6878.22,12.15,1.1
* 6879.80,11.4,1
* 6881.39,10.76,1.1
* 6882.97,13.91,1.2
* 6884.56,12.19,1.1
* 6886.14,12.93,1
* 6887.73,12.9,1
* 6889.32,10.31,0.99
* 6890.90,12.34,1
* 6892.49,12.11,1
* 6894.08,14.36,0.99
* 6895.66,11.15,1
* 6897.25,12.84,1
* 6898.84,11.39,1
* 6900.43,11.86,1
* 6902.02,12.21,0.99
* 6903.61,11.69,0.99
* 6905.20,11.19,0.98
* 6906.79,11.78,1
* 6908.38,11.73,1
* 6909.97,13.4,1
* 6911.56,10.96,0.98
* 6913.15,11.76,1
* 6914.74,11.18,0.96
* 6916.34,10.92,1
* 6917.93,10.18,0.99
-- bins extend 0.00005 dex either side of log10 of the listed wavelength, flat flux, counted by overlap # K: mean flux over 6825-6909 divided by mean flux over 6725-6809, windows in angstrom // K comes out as 0.9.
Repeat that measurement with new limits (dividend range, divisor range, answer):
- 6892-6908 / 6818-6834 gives 1.08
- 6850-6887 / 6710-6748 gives 0.65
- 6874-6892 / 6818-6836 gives 1.08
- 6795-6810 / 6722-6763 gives 0.84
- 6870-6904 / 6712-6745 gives 0.62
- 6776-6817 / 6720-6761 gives 0.80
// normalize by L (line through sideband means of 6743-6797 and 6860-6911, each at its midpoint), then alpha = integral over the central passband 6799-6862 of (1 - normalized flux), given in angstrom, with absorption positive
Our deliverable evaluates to 0.6 angstrom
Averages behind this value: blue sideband 11.8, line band 11.8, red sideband 12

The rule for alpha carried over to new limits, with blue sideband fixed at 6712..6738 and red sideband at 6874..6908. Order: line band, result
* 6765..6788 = 8.5 angstrom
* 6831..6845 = 3.1 angstrom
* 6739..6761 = 9.1 angstrom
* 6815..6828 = 3.9 angstrom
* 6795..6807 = 3.4 angstrom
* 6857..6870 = 2.1 angstrom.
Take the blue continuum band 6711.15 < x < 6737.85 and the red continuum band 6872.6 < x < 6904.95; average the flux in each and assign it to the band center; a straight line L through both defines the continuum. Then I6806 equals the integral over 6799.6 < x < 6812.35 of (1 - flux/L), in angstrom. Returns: 3.5 angstrom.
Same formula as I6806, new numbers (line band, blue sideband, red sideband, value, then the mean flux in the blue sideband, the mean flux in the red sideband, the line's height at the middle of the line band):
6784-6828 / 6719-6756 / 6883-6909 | 7.6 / 15.4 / 12.1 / 14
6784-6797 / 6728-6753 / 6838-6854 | 2.9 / 15.7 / 12.4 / 14.2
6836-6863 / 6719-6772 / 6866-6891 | 1.2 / 14.4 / 12.1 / 12.6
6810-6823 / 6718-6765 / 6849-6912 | 1.9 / 15.2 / 12.1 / 13.5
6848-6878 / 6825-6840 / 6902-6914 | -1.4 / 11.3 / 11.8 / 11.5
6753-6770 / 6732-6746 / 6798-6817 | 1.7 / 14.2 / 12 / 13.5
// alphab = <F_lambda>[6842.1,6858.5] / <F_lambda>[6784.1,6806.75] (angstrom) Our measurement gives 1.0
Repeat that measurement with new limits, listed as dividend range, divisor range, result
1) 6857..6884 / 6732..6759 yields 0.90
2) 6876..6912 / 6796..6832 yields 1.03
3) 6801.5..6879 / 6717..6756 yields 0.72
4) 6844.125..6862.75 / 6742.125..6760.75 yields 1.01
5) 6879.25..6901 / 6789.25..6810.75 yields 1.03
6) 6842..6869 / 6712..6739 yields 0.56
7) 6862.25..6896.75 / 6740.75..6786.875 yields 1.02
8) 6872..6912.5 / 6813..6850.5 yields 1.04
